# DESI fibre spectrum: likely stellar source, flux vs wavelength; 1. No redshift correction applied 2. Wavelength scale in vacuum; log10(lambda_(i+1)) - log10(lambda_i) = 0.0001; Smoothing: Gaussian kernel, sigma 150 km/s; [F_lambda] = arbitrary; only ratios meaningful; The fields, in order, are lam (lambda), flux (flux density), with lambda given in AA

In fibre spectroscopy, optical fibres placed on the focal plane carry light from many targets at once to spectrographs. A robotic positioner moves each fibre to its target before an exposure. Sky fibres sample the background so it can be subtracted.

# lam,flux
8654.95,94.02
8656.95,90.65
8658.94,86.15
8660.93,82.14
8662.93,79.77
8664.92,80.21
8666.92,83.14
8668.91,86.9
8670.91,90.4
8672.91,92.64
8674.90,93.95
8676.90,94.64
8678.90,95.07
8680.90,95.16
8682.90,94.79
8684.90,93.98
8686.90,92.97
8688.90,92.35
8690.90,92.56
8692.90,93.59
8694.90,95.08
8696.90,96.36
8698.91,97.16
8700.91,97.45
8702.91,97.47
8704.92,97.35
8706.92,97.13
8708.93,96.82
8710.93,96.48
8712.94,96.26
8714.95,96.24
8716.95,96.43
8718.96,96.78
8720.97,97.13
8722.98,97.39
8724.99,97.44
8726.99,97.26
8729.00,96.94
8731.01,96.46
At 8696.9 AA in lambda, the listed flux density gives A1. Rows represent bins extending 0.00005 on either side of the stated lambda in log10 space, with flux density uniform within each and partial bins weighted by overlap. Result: 96.36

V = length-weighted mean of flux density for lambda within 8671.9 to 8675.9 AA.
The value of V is 93.4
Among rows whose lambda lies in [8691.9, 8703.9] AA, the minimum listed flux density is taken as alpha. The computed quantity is 93.59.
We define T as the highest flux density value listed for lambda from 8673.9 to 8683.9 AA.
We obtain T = 95.16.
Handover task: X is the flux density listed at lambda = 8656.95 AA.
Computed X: 90.65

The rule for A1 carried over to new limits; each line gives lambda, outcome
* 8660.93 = 82.14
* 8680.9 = 95.16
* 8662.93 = 79.77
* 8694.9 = 95.08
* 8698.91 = 97.16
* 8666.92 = 83.14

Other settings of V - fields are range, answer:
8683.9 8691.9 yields 93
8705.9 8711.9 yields 96.9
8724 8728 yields 97.6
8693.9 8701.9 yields 96.5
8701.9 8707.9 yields 97.4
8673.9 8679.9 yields 94.6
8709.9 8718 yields 96.4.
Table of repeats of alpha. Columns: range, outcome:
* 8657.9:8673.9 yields 79.77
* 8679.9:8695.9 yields 92.35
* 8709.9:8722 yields 96.24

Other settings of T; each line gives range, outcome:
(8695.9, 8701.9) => 97.45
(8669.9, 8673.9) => 92.64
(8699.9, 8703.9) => 97.47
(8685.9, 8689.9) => 92.97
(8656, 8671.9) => 90.65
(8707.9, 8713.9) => 96.82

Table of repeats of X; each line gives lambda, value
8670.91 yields 90.4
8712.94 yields 96.26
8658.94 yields 86.15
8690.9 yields 92.56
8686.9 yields 92.97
